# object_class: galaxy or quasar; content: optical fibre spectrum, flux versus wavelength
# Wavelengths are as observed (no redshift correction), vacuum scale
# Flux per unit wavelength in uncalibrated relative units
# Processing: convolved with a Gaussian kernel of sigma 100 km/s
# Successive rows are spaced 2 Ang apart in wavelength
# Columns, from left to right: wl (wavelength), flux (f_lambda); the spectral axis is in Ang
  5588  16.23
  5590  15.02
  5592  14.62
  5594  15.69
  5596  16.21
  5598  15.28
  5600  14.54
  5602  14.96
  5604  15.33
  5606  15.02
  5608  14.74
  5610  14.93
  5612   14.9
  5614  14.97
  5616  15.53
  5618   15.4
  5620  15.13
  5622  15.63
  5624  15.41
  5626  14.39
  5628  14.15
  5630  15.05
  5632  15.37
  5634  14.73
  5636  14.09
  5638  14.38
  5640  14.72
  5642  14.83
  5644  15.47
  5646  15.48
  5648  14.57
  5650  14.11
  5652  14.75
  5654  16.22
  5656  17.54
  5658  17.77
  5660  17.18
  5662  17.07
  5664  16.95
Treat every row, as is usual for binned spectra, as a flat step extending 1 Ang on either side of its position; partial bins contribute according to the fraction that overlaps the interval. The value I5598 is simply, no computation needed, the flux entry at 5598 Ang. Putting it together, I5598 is 15.28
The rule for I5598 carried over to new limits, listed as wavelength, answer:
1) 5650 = 14.11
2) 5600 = 14.54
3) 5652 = 14.75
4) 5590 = 15.02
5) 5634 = 14.73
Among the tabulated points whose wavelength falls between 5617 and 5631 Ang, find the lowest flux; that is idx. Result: 14.15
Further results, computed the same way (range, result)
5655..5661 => 17.18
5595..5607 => 14.54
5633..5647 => 14.09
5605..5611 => 14.74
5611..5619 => 14.9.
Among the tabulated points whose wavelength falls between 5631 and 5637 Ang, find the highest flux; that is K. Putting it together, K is 15.37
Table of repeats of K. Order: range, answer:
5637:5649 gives 15.48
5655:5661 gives 17.77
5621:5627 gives 15.63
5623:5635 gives 15.41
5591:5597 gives 16.21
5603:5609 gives 15.33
